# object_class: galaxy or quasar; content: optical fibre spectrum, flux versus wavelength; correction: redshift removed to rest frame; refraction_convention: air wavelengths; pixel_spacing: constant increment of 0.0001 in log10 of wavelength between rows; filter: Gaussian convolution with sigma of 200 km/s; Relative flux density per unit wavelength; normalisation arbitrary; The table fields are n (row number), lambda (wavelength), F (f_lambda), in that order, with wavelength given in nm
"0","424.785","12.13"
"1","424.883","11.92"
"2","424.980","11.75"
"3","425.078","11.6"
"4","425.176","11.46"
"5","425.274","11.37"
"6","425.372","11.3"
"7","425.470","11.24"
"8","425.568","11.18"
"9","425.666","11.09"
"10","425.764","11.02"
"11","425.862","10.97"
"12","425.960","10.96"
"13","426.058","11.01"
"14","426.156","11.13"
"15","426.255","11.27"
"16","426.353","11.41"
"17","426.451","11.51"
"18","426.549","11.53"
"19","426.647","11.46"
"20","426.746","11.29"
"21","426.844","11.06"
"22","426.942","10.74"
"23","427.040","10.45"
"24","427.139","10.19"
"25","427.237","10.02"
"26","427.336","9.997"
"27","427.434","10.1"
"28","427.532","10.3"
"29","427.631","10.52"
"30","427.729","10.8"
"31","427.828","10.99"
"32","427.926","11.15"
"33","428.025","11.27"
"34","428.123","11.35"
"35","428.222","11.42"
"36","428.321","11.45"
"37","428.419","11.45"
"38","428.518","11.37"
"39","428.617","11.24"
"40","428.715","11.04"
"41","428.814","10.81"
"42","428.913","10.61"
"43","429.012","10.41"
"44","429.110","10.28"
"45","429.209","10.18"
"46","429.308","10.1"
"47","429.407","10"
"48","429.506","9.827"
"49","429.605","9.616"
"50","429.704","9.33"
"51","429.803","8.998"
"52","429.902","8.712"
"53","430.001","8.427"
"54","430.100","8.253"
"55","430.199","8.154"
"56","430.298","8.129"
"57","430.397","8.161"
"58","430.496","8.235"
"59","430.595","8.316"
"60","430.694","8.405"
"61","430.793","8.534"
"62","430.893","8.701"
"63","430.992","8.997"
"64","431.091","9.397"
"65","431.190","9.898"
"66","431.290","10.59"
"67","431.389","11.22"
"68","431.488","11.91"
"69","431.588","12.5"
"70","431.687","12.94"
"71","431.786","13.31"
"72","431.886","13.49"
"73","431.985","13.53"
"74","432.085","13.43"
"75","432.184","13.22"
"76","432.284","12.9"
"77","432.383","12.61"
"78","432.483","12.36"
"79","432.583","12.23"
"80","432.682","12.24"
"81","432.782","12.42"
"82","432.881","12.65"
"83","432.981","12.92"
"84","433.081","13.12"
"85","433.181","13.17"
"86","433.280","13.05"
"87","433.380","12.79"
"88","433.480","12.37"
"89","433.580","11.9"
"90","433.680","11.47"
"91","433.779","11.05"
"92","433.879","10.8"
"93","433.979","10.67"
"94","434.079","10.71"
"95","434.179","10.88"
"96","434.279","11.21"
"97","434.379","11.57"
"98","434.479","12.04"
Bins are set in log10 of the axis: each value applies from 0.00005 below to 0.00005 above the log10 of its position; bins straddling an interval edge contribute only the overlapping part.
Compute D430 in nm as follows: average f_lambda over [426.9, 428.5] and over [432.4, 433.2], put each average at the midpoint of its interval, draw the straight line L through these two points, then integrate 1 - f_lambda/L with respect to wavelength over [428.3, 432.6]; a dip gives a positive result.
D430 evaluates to 0.46 nm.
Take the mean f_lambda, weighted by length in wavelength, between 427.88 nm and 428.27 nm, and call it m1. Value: 11.3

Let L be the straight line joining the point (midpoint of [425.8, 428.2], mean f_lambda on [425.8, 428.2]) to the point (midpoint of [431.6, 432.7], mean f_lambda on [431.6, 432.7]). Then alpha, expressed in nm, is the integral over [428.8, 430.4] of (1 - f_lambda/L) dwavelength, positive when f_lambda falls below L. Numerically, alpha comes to 0.34 nm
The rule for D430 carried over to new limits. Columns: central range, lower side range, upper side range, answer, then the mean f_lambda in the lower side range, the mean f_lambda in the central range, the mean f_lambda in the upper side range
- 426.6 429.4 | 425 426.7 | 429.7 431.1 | -0.230 nm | 11.3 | 10.8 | 8.54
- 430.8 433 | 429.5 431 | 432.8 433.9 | -0.262 nm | 8.63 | 11.9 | 12.3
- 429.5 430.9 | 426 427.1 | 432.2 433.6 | 0.396 nm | 11.2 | 8.61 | 12.6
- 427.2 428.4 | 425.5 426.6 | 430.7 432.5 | 0.053 nm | 11.2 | 10.8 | 11.5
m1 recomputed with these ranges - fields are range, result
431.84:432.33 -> 13.3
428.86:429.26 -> 10.4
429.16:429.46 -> 10.1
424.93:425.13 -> 11.7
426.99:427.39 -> 10.2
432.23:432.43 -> 12.8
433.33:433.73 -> 12.1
